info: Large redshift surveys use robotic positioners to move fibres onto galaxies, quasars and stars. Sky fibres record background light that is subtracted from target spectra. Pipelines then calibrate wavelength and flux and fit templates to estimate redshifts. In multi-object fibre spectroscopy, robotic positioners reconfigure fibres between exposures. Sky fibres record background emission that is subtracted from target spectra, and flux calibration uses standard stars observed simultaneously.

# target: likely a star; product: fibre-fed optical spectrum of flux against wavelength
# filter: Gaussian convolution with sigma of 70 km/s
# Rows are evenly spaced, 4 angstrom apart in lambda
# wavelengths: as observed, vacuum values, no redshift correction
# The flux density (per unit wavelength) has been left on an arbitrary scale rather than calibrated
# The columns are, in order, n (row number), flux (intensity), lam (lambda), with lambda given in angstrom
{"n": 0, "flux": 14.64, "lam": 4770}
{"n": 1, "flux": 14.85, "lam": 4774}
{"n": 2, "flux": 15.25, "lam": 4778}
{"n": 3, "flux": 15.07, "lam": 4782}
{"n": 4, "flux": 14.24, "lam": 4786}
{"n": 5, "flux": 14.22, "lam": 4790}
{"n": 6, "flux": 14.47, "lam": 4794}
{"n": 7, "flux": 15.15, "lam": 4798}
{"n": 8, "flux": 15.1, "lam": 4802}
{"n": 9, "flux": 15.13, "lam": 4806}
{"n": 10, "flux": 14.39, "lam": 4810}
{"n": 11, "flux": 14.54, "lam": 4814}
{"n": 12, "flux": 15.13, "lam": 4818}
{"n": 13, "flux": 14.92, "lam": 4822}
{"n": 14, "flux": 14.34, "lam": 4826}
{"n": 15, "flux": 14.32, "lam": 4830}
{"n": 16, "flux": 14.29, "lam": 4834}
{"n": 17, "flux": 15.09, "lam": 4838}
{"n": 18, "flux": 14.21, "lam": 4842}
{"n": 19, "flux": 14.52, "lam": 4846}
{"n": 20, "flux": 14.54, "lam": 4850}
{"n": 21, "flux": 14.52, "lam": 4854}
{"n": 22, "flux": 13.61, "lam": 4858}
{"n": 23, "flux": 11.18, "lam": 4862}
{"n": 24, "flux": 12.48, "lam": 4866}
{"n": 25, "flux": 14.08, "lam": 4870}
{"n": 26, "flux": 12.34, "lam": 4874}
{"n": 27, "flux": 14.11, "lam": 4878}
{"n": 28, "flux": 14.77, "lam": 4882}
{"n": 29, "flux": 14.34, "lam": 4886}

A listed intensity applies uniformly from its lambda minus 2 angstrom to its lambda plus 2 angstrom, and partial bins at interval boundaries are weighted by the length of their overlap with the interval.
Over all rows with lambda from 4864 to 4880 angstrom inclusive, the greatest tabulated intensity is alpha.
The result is 14.11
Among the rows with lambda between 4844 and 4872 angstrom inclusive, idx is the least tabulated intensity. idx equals 11.18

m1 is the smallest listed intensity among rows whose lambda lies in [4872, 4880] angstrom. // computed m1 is 12.34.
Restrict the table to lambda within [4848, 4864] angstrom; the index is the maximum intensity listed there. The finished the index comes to 14.54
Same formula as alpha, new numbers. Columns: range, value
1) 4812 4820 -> 15.13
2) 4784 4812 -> 15.15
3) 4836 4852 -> 15.09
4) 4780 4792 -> 15.07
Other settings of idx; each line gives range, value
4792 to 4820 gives 14.39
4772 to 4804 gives 14.22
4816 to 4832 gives 14.32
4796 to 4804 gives 15.1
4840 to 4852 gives 14.21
